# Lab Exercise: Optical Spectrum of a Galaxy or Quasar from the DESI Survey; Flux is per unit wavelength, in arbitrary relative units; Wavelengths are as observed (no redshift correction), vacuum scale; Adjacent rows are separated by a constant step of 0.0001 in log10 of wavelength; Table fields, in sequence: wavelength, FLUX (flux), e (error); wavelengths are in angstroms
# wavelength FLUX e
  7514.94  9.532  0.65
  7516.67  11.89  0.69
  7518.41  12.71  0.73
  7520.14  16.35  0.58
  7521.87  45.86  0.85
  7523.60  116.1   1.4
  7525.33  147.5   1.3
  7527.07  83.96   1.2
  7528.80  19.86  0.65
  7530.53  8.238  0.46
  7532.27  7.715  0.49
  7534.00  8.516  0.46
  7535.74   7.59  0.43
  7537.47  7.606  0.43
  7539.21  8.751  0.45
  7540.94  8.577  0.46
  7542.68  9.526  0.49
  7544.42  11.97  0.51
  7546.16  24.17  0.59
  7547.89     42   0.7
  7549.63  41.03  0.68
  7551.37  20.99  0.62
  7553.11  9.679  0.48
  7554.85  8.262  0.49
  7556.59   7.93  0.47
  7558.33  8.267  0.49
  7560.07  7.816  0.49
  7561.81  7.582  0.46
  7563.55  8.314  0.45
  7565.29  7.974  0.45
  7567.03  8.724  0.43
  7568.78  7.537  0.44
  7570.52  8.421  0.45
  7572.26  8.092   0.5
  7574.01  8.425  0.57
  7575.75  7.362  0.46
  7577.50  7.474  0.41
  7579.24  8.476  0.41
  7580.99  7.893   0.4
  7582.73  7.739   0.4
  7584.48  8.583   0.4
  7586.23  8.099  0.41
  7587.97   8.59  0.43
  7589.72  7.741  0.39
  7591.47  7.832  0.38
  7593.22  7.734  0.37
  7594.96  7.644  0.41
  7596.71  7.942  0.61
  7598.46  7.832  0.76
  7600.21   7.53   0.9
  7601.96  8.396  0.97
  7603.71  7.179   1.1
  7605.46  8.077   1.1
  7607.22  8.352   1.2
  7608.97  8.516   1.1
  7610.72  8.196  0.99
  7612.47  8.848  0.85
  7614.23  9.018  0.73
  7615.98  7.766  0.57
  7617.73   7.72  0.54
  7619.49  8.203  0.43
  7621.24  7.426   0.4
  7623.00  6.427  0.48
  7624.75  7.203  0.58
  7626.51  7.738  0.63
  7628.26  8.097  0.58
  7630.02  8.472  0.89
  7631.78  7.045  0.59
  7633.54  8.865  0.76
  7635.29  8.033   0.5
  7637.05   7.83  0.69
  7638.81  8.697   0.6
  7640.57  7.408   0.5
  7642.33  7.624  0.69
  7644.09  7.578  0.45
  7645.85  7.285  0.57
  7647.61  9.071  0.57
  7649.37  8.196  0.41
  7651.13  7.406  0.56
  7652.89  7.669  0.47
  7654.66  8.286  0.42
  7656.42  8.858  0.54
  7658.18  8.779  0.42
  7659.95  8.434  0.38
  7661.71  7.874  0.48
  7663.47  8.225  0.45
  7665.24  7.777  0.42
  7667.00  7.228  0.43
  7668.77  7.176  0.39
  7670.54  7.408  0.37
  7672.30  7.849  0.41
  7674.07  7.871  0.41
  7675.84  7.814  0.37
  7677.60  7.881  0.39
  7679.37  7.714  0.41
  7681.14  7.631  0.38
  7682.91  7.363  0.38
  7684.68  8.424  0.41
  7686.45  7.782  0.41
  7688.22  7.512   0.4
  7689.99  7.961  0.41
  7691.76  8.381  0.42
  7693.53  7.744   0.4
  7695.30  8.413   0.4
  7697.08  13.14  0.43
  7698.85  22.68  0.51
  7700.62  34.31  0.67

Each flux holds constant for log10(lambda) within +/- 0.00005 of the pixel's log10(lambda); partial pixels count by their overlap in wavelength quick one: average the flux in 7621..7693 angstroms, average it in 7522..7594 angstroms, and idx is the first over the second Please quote 0.4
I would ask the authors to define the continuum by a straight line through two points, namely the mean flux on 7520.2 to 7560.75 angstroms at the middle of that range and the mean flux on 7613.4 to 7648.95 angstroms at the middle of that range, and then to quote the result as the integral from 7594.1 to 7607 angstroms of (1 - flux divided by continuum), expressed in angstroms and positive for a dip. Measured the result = 6.08 angstroms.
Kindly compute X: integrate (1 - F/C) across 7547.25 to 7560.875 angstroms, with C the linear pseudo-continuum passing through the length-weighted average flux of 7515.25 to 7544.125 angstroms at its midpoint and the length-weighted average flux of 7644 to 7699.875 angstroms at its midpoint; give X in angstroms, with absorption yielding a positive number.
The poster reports 5.0 angstroms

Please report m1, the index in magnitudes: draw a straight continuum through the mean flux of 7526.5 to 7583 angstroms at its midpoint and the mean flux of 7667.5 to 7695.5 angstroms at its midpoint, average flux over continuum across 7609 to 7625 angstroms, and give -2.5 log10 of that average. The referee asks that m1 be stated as 0.33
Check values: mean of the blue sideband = 13.5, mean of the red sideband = 7.78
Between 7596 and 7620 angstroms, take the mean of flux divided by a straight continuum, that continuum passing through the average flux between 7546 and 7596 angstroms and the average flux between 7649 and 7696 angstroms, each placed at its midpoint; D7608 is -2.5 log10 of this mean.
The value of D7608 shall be 0.23 mag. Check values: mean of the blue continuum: 11.2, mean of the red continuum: 7.91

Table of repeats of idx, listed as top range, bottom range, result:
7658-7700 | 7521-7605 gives 0.50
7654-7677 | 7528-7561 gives 0.56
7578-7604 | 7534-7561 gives 0.54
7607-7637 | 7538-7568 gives 0.57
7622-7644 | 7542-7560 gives 0.43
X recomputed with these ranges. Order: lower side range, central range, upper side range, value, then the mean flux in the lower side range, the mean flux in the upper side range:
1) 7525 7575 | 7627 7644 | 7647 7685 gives 4.18 angstroms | 18.1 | 7.94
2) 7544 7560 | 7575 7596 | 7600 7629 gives 8.16 angstroms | 19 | 7.93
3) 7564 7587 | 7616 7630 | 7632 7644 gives 0.68 angstroms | 8.06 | 7.99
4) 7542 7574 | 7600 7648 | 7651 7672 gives 9.73 angstroms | 13.7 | 7.94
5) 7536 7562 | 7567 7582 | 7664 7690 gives 6.12 angstroms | 15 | 7.69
